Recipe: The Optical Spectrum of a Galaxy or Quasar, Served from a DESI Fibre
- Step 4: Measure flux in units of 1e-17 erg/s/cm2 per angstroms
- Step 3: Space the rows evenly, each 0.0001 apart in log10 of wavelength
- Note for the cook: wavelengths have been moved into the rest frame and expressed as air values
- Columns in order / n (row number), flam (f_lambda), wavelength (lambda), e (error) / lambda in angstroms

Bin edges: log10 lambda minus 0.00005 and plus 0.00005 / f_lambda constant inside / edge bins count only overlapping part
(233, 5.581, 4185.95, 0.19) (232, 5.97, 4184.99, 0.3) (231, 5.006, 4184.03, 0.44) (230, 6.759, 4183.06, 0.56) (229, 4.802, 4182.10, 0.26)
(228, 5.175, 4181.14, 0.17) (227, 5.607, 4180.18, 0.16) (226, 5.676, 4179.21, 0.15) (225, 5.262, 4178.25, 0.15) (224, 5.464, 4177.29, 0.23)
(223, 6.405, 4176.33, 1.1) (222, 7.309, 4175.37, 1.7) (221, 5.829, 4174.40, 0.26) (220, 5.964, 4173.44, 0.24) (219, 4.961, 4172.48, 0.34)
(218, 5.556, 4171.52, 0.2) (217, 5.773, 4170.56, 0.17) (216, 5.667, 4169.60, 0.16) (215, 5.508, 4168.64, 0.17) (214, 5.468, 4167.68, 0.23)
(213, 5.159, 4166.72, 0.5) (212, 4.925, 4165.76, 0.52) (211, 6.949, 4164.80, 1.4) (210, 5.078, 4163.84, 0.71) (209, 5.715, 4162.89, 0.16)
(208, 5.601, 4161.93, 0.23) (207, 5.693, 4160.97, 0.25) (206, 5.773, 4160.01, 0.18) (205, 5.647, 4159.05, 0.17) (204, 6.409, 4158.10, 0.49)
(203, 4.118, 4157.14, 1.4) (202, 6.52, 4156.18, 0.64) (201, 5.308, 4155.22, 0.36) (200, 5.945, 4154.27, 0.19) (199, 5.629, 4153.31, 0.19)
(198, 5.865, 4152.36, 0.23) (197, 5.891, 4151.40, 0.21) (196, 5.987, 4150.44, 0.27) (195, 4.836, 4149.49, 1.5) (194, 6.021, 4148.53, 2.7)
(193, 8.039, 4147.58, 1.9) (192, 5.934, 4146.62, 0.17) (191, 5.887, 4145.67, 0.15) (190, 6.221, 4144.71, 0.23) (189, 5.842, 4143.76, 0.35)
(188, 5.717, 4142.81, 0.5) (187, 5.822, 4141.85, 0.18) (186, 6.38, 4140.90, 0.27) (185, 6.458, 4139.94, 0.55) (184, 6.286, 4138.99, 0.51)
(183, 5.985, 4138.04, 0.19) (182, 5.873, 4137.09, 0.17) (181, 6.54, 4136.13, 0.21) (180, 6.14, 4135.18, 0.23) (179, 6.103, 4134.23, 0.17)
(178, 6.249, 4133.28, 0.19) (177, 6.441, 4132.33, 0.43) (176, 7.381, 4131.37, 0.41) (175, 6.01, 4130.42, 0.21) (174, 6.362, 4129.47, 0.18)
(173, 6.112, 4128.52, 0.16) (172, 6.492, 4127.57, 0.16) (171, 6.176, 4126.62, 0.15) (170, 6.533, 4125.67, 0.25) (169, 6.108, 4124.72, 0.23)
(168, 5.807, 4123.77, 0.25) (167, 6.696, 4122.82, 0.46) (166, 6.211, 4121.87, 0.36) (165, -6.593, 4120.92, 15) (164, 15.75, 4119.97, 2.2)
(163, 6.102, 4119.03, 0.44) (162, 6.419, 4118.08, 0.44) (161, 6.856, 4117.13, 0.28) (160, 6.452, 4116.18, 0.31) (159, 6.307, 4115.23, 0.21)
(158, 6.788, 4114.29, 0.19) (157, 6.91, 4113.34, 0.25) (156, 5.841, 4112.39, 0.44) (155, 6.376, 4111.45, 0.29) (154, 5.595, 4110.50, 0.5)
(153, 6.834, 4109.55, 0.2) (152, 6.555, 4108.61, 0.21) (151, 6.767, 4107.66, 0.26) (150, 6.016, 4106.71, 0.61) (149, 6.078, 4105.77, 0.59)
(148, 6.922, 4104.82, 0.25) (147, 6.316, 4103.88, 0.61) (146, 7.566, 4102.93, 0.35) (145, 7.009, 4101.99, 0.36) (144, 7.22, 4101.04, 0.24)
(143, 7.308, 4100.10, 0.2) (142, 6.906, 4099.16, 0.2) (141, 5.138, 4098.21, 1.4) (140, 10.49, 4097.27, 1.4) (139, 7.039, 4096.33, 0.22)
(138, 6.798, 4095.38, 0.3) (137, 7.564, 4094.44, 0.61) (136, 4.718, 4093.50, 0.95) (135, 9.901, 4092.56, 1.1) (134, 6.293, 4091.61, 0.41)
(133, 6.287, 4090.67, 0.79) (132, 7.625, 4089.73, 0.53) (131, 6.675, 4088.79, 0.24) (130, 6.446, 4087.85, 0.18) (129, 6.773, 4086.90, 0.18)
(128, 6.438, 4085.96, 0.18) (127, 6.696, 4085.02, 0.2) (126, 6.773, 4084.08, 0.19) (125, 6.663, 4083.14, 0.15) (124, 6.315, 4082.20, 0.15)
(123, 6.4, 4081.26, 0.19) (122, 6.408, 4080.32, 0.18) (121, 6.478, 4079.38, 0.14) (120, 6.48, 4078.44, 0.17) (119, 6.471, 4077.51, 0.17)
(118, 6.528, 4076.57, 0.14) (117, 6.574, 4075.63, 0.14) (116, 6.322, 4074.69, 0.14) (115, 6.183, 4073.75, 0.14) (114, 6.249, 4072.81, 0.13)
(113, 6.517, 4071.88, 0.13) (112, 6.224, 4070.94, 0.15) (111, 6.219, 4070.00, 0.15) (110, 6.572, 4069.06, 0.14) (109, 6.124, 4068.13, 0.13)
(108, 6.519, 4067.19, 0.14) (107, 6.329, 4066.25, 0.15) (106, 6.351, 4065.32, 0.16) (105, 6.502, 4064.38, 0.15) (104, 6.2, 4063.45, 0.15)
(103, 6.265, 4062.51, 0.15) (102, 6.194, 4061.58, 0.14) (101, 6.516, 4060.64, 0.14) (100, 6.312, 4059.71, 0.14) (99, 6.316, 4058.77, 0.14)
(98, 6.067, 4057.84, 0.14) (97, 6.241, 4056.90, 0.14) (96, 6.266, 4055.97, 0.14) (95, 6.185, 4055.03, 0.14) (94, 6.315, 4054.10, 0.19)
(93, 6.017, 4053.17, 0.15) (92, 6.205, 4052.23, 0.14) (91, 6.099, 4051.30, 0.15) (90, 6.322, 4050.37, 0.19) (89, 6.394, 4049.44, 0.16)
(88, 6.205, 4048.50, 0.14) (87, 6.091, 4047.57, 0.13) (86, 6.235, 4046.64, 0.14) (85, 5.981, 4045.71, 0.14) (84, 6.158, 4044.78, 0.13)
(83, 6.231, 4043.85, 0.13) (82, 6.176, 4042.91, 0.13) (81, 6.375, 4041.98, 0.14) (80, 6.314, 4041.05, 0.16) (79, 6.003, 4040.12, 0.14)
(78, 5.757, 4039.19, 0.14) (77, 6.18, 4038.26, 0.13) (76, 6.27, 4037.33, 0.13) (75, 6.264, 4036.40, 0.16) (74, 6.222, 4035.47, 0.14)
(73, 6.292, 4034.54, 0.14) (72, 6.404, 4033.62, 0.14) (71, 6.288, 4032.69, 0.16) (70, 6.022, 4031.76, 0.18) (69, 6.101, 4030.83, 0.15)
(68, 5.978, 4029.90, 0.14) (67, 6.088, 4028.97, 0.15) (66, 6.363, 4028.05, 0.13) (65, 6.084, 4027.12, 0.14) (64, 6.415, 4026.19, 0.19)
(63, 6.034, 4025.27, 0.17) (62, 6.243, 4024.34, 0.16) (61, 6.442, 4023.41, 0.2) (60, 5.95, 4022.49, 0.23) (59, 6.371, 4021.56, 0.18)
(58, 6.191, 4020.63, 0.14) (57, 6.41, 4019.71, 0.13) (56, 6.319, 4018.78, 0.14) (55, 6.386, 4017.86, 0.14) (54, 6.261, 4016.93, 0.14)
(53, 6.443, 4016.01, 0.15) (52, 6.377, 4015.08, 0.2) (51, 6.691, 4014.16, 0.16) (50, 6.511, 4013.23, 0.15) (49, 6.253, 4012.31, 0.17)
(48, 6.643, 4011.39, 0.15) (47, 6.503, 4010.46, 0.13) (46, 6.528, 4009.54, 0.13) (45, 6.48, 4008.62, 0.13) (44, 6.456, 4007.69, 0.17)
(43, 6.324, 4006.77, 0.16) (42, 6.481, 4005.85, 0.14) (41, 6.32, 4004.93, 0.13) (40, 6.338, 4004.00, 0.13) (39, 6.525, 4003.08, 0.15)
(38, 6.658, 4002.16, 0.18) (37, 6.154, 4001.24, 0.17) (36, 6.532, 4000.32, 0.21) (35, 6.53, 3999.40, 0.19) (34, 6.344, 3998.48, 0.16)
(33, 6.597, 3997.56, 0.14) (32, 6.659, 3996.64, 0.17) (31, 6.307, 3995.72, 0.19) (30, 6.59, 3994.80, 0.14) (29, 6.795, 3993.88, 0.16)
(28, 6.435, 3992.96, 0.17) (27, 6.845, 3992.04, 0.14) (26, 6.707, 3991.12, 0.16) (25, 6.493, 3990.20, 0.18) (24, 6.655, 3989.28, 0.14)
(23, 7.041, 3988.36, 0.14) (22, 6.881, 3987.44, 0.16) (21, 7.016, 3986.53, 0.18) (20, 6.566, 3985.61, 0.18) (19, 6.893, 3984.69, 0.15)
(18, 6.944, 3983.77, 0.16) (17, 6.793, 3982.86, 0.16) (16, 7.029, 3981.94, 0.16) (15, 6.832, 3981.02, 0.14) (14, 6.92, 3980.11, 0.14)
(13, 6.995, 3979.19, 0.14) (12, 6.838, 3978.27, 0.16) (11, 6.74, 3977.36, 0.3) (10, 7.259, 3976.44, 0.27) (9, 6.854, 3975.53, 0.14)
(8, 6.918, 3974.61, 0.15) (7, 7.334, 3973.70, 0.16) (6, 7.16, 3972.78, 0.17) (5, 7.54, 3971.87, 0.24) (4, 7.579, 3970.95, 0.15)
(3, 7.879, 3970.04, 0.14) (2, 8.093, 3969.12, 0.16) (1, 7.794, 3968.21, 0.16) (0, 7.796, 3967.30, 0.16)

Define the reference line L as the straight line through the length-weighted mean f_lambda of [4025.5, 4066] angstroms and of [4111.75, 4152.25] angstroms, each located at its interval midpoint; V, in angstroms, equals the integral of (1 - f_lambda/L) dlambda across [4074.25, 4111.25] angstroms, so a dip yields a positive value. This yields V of -3.3 angstroms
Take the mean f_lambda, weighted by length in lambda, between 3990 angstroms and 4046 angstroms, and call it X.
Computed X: 6.35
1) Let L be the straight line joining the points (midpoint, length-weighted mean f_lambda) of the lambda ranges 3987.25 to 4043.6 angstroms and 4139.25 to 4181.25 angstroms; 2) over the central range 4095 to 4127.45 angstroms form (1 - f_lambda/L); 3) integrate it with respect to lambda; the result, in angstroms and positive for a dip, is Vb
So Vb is -2.7 angstroms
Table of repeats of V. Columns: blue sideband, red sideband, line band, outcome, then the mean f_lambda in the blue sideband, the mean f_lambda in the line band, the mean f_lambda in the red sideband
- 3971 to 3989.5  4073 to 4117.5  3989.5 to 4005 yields 0.92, 6.98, 6.52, 6.7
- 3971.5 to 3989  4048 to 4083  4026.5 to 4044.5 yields 1.02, 6.97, 6.18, 6.32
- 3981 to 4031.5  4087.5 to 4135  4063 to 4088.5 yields 0.37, 6.48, 6.44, 6.56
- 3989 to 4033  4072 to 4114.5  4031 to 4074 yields 2.03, 6.4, 6.24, 6.7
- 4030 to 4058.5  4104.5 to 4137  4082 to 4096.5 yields -1.36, 6.19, 6.81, 6.27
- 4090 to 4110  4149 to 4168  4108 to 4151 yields 0.52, 6.95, 6.2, 5.63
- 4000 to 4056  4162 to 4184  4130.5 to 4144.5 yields -0.98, 6.28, 6.22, 5.67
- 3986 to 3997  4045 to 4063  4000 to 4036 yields 0.90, 6.7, 6.34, 6.22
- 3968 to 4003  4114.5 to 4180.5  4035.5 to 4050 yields 0.84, 6.89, 6.18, 5.95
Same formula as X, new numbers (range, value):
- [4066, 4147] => 6.46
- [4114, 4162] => 6.06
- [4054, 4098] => 6.59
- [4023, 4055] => 6.19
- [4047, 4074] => 6.28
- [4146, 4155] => 6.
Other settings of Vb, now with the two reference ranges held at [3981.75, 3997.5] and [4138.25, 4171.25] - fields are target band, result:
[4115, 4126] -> 0.0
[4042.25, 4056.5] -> 0.5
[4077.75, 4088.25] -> -0.5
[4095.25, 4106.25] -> -1.7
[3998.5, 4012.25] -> 0.4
